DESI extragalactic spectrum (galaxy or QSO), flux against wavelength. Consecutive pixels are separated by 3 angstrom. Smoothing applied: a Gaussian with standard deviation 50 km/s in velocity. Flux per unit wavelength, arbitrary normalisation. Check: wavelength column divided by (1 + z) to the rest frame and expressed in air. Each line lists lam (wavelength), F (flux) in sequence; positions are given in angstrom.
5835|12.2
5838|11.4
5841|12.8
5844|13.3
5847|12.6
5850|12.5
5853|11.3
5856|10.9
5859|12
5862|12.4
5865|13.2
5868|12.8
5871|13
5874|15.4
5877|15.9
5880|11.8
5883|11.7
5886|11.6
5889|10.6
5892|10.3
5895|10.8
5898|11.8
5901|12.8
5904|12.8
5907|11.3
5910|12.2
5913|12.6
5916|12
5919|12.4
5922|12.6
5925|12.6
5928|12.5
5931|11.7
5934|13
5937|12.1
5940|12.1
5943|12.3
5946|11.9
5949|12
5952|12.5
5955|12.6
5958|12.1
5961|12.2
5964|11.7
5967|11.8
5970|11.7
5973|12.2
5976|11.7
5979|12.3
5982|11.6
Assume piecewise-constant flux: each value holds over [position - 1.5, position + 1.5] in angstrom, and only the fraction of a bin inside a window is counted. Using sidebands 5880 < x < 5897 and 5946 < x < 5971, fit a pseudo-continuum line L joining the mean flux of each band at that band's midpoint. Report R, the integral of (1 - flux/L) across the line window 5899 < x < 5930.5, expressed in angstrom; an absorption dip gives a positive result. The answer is -2.44 angstrom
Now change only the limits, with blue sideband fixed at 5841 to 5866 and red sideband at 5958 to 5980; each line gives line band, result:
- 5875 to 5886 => -0.7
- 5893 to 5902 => 0.4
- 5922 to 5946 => -0.5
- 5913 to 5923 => -0.2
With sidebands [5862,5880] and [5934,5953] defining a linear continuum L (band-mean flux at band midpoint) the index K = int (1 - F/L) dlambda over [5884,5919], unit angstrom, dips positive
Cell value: 3.6 angstrom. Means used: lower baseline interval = 13.7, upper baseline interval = 12.2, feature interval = 11.7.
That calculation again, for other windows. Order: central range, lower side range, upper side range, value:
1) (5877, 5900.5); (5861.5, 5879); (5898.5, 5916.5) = 2.6 angstrom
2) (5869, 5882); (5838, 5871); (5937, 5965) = -1.7 angstrom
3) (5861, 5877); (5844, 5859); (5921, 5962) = -2.1 angstrom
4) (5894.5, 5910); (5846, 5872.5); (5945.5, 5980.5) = 0.3 angstrom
